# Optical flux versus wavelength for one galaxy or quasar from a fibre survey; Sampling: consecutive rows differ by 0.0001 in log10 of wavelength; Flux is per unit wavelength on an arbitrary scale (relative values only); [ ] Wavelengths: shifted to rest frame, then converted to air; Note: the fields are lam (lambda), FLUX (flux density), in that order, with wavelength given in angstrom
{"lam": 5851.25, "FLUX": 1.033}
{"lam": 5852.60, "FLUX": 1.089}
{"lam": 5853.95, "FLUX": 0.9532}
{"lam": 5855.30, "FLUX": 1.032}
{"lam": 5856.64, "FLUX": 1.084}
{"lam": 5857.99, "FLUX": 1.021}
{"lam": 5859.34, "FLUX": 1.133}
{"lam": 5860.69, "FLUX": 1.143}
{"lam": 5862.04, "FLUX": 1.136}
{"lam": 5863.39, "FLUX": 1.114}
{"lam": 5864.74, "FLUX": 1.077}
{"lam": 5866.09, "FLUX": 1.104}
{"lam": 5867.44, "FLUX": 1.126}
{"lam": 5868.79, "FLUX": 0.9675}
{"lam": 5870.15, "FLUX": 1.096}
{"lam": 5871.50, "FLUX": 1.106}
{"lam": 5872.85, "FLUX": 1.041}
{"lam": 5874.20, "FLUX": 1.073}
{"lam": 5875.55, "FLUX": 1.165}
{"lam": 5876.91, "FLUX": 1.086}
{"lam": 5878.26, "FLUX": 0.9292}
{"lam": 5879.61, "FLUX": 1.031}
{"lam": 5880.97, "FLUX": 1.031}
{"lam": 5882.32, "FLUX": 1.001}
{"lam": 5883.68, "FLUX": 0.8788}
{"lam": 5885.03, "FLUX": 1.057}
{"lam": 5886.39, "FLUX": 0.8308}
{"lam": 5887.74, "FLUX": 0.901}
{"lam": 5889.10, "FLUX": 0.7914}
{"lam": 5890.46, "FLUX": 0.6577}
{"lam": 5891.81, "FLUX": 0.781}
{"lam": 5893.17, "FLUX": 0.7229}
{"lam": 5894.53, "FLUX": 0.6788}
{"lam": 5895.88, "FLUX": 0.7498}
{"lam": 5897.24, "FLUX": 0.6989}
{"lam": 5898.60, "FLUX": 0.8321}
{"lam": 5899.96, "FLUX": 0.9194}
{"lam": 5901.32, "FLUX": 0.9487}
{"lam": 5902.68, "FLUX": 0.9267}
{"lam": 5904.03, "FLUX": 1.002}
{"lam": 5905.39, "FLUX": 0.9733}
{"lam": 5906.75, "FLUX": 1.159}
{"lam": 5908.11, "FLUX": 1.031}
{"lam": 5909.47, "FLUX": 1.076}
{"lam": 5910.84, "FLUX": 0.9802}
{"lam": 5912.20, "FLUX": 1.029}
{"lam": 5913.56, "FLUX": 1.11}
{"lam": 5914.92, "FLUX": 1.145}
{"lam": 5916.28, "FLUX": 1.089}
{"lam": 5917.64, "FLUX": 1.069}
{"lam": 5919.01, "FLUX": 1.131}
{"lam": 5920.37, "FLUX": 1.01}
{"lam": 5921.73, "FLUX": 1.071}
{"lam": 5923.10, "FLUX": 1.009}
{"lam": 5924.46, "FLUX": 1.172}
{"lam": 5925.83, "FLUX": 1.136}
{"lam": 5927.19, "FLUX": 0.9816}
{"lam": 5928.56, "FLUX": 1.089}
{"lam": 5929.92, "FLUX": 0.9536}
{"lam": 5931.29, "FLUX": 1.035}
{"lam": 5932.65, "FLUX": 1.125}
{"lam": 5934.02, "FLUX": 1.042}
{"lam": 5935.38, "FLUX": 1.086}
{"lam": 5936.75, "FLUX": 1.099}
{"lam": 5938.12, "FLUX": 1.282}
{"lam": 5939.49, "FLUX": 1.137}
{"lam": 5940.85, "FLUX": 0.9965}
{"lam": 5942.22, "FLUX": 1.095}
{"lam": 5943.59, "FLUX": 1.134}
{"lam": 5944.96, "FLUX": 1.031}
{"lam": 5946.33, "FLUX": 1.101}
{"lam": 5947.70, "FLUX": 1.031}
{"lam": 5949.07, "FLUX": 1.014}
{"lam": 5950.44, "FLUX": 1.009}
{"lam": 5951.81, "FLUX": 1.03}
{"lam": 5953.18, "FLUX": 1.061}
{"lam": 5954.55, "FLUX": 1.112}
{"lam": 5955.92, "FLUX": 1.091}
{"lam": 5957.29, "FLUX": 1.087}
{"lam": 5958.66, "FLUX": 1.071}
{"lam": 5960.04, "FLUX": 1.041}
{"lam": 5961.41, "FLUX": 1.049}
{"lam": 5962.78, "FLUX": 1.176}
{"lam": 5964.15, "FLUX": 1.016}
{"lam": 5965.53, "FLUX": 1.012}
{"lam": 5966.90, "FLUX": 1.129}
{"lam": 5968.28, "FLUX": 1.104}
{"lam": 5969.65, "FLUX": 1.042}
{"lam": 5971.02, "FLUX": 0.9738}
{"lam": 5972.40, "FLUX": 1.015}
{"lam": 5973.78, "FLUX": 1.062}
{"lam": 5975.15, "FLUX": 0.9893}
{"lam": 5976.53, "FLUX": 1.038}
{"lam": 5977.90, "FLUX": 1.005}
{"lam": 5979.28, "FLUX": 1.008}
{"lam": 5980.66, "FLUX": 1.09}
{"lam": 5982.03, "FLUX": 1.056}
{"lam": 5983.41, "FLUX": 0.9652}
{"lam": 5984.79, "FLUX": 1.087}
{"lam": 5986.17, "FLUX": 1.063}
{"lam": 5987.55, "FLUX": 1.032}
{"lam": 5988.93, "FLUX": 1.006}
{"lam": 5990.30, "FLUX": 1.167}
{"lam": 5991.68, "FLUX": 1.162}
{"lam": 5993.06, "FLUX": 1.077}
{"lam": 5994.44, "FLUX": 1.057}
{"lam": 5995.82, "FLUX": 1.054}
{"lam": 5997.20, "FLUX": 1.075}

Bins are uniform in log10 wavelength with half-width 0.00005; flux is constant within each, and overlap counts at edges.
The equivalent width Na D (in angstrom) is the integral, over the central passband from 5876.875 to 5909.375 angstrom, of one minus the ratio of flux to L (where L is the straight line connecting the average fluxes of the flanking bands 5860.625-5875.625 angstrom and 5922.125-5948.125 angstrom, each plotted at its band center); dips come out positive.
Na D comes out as 5.6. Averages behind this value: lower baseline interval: 1.09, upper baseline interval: 1.08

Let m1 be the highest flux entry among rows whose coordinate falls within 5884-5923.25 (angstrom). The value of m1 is 1.159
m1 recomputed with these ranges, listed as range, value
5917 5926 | 1.172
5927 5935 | 1.125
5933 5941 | 1.282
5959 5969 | 1.176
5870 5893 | 1.165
